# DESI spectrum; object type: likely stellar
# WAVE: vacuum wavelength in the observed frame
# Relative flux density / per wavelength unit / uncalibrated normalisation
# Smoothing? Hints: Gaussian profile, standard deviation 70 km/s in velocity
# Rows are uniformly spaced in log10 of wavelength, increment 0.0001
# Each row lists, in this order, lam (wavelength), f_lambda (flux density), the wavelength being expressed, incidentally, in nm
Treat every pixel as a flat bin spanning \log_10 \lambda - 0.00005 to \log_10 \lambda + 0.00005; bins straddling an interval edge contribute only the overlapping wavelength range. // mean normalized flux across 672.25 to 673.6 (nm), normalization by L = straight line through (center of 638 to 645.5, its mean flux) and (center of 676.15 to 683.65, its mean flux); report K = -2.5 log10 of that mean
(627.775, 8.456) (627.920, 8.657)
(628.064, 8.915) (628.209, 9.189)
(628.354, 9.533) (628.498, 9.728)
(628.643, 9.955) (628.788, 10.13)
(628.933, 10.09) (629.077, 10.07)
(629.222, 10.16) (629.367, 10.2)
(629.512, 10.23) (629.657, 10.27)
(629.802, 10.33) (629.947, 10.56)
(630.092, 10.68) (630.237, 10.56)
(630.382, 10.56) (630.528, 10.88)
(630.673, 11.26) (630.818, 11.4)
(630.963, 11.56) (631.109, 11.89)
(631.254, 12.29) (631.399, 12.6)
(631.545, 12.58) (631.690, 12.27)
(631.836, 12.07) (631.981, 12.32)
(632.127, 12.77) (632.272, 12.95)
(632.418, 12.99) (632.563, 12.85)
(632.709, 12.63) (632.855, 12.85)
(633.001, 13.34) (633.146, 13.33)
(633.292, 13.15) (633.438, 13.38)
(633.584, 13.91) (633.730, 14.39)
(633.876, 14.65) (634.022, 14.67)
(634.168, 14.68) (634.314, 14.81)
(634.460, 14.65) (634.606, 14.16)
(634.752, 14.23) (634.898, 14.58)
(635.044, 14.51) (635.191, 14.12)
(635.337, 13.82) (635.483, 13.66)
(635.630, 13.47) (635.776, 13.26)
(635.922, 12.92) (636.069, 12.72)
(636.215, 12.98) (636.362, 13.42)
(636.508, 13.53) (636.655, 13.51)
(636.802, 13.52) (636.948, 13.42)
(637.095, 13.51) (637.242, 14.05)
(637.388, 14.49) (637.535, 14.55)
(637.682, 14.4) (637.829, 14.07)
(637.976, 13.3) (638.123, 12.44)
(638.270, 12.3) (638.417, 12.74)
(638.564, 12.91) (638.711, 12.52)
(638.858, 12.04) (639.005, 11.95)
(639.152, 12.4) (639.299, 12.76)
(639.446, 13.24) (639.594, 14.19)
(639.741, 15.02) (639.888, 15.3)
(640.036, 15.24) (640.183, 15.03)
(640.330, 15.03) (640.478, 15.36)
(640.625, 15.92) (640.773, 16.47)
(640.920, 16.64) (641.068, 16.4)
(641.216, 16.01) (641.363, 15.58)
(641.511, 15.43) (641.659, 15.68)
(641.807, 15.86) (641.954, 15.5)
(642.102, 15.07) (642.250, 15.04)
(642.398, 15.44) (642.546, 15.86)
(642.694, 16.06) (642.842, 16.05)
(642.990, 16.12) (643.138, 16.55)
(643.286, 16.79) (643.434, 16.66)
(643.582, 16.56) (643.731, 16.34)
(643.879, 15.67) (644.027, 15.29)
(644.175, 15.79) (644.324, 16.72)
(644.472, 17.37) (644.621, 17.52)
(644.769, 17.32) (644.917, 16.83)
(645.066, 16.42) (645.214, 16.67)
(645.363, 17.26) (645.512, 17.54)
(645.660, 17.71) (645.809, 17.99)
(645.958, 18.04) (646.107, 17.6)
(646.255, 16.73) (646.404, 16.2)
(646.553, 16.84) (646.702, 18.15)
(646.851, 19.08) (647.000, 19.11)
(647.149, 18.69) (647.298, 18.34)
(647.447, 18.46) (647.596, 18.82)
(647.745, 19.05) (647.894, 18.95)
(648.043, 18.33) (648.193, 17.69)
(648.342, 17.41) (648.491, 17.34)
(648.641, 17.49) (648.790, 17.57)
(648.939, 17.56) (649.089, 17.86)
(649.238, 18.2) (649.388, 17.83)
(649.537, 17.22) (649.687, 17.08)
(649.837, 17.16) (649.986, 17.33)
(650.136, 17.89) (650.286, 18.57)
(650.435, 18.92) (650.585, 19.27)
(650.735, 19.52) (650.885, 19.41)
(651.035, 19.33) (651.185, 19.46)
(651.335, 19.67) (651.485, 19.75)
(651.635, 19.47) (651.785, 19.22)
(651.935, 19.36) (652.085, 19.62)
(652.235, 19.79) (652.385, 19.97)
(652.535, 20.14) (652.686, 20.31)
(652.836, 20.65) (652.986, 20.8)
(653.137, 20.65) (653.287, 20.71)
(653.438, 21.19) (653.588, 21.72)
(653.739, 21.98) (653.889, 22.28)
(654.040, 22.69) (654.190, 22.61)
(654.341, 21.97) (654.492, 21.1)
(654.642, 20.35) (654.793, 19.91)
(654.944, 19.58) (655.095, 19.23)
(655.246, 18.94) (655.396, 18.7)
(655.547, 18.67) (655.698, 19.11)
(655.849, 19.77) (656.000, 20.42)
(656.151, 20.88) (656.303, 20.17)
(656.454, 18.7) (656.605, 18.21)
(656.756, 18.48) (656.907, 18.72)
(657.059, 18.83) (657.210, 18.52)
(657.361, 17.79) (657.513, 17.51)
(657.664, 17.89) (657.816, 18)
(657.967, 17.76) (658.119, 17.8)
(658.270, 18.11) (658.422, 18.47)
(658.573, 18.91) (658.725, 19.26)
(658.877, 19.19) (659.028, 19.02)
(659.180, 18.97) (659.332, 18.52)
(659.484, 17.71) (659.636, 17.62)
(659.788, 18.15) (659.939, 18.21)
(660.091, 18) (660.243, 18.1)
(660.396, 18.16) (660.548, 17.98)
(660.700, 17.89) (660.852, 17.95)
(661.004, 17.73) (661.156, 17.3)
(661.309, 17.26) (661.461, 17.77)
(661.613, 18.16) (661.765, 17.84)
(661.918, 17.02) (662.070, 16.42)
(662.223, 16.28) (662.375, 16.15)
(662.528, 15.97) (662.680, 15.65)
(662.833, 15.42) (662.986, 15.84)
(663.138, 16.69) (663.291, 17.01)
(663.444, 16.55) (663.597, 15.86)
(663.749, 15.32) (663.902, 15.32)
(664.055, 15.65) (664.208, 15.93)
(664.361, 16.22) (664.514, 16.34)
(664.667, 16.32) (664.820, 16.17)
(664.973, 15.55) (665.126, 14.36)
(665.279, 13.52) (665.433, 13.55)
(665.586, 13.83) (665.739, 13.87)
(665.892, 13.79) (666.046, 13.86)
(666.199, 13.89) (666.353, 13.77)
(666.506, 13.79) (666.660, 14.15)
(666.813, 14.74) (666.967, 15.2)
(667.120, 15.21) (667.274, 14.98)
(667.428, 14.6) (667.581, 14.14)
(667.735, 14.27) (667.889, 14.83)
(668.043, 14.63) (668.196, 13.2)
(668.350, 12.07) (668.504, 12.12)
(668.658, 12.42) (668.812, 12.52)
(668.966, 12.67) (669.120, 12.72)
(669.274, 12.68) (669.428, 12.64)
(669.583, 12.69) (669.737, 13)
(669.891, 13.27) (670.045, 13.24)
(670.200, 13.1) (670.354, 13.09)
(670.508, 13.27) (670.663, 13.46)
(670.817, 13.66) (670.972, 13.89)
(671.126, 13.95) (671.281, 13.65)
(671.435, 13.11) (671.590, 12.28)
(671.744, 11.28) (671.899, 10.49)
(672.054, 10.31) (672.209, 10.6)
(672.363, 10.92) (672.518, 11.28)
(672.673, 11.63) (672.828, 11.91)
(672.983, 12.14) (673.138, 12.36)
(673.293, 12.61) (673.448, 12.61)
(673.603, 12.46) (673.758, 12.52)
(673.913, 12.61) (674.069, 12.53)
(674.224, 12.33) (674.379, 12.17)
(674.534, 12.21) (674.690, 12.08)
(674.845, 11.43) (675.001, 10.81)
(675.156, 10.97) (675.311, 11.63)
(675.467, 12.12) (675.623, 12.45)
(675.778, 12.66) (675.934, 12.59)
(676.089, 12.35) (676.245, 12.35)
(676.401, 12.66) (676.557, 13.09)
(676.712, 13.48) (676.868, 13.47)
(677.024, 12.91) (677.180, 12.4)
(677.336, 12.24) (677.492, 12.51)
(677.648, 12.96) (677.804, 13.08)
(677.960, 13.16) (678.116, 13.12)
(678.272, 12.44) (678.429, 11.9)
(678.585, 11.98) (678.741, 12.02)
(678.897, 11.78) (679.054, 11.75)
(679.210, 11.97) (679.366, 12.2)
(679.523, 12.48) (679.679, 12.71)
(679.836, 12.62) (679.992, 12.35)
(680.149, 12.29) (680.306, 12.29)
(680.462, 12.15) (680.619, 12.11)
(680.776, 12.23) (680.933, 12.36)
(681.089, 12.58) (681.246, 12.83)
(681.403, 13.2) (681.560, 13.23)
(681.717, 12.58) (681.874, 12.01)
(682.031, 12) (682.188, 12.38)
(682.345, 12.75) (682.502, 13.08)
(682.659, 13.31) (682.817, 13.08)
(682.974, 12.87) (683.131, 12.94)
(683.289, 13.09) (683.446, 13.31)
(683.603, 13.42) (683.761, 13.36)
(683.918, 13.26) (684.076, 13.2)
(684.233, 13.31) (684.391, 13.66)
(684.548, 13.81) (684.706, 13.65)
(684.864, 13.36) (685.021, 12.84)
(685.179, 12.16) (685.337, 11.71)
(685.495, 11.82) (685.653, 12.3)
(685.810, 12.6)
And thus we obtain 0.10 mag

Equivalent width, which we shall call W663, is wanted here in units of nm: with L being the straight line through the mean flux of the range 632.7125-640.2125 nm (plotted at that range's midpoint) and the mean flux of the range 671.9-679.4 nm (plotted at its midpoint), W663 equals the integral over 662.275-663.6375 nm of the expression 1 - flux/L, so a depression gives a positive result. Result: -0.373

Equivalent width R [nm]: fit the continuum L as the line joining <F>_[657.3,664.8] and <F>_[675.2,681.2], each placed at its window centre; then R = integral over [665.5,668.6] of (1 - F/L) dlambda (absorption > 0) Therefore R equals 0.31 nm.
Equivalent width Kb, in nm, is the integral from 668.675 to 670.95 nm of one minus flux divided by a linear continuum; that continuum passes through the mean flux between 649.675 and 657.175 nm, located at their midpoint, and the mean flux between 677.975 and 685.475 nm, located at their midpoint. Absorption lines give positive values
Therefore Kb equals 0.39 nm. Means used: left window 19.8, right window 12.7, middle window 13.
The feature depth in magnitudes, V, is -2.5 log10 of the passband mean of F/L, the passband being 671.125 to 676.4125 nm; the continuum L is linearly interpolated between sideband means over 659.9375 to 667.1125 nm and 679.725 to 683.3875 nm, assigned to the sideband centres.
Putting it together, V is 0.170 mag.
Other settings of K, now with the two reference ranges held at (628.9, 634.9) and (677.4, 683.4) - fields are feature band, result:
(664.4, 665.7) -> -0.20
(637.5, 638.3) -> -0.09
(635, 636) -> -0.11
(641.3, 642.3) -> -0.24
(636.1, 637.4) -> -0.10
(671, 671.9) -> -0.02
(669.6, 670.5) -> -0.05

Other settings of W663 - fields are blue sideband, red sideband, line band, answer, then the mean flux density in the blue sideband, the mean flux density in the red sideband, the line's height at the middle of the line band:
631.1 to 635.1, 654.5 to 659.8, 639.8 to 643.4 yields -0.10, 13.4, 18.8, 15.3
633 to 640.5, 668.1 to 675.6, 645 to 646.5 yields -0.43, 13.8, 12.4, 13.4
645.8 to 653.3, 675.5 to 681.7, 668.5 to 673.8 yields 0.61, 18.6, 12.5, 14.1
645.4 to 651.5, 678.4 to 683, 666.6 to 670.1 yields 0.26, 18.2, 12.4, 14.6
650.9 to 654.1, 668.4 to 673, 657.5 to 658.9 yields -0.03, 20.4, 12.5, 17.9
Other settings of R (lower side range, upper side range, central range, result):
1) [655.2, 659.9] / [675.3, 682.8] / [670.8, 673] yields 0.39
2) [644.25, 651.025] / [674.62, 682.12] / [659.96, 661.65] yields -0.25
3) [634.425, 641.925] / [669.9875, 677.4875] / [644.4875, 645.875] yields -0.35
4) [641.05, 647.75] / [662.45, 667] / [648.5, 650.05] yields -0.10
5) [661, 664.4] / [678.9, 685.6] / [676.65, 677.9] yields 0.07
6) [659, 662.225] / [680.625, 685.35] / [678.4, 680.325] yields 0.22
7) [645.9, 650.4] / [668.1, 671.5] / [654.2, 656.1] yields -0.42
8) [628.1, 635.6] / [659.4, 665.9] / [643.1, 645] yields -0.36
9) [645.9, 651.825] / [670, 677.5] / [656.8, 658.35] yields -0.18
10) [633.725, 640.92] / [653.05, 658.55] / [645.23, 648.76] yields -0.21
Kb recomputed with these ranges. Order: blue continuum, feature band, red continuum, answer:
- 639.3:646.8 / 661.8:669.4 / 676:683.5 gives -0.42 nm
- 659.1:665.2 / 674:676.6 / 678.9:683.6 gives 0.33 nm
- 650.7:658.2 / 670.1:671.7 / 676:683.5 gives 0.19 nm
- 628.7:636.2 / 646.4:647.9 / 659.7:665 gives -0.39 nm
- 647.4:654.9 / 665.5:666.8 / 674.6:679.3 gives 0.12 nm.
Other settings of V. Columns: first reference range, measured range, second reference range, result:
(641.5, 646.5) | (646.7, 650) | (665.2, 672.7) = -0.14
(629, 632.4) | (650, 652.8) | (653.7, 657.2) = -0.05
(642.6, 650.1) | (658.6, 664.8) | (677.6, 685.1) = -0.12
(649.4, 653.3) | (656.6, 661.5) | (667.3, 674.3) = -0.10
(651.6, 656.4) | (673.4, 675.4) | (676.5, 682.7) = 0.18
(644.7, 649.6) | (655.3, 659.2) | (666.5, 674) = -0.20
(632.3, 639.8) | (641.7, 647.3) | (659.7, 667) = -0.17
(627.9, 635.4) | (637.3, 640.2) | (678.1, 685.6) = -0.11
